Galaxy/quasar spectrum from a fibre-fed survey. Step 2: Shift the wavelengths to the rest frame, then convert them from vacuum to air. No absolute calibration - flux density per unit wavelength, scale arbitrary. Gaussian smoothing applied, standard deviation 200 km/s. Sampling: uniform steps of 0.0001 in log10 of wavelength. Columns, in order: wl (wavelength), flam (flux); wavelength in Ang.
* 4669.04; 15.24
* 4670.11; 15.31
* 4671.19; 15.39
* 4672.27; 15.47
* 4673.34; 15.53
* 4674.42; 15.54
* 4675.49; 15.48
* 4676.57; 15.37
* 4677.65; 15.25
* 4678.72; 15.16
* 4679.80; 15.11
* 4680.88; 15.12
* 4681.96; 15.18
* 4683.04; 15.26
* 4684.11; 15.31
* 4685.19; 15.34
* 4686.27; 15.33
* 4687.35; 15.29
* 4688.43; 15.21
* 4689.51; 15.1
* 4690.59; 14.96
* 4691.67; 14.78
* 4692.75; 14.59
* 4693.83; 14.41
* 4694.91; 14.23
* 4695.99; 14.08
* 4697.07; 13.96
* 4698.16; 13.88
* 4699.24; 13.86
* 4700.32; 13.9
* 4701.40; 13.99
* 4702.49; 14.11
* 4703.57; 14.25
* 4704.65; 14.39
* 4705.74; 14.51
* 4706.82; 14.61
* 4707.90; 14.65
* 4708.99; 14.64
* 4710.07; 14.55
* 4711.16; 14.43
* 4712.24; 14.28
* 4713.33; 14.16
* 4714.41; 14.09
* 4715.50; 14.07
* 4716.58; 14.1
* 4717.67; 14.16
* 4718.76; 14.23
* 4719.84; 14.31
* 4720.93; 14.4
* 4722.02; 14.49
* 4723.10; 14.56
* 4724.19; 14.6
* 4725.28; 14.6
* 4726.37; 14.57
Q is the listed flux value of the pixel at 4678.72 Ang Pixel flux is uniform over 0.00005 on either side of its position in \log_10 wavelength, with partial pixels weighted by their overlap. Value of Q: 15.16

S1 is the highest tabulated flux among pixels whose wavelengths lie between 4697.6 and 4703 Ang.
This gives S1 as 14.11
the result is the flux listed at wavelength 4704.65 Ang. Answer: 14.39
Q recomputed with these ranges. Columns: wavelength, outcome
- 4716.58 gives 14.1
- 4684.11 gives 15.31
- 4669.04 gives 15.24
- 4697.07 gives 13.96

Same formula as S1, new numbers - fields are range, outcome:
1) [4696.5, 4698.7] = 13.96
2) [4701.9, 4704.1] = 14.25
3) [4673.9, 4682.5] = 15.54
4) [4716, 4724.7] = 14.6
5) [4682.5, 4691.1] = 15.34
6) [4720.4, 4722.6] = 14.49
